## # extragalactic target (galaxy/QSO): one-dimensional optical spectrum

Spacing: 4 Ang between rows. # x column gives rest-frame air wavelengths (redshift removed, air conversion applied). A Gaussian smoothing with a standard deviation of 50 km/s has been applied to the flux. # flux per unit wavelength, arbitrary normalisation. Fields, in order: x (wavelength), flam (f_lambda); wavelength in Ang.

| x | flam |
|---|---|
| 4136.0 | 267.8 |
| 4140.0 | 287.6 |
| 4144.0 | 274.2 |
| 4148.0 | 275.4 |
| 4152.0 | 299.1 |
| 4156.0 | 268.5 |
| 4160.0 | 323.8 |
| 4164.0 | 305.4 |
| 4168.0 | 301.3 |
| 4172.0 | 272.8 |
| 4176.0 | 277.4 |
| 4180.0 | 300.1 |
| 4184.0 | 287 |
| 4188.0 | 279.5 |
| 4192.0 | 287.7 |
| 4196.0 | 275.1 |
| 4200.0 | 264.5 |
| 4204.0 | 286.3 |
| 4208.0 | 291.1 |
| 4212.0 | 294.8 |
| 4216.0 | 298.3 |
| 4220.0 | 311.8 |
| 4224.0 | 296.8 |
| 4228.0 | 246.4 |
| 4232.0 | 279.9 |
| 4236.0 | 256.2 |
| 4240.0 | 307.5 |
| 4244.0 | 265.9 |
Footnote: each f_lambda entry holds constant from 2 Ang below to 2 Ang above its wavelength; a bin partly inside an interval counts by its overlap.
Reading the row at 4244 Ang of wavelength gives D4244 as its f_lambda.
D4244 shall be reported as 265.9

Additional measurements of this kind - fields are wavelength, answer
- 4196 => 275.1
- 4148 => 275.4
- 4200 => 264.5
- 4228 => 246.4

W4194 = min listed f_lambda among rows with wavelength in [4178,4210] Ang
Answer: 264.5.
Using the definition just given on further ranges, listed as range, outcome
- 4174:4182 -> 277.4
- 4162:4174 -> 272.8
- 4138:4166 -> 268.5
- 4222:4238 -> 246.4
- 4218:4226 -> 296.8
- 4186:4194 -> 279.5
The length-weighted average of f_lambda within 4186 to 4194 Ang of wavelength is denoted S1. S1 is 284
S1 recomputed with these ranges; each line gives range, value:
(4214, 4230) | 288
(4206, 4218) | 295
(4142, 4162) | 288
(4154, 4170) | 300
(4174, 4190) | 286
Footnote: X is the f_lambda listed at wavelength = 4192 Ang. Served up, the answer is 287.7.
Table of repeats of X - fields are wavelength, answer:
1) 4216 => 298.3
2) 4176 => 277.4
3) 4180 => 300.1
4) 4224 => 296.8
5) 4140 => 287.6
